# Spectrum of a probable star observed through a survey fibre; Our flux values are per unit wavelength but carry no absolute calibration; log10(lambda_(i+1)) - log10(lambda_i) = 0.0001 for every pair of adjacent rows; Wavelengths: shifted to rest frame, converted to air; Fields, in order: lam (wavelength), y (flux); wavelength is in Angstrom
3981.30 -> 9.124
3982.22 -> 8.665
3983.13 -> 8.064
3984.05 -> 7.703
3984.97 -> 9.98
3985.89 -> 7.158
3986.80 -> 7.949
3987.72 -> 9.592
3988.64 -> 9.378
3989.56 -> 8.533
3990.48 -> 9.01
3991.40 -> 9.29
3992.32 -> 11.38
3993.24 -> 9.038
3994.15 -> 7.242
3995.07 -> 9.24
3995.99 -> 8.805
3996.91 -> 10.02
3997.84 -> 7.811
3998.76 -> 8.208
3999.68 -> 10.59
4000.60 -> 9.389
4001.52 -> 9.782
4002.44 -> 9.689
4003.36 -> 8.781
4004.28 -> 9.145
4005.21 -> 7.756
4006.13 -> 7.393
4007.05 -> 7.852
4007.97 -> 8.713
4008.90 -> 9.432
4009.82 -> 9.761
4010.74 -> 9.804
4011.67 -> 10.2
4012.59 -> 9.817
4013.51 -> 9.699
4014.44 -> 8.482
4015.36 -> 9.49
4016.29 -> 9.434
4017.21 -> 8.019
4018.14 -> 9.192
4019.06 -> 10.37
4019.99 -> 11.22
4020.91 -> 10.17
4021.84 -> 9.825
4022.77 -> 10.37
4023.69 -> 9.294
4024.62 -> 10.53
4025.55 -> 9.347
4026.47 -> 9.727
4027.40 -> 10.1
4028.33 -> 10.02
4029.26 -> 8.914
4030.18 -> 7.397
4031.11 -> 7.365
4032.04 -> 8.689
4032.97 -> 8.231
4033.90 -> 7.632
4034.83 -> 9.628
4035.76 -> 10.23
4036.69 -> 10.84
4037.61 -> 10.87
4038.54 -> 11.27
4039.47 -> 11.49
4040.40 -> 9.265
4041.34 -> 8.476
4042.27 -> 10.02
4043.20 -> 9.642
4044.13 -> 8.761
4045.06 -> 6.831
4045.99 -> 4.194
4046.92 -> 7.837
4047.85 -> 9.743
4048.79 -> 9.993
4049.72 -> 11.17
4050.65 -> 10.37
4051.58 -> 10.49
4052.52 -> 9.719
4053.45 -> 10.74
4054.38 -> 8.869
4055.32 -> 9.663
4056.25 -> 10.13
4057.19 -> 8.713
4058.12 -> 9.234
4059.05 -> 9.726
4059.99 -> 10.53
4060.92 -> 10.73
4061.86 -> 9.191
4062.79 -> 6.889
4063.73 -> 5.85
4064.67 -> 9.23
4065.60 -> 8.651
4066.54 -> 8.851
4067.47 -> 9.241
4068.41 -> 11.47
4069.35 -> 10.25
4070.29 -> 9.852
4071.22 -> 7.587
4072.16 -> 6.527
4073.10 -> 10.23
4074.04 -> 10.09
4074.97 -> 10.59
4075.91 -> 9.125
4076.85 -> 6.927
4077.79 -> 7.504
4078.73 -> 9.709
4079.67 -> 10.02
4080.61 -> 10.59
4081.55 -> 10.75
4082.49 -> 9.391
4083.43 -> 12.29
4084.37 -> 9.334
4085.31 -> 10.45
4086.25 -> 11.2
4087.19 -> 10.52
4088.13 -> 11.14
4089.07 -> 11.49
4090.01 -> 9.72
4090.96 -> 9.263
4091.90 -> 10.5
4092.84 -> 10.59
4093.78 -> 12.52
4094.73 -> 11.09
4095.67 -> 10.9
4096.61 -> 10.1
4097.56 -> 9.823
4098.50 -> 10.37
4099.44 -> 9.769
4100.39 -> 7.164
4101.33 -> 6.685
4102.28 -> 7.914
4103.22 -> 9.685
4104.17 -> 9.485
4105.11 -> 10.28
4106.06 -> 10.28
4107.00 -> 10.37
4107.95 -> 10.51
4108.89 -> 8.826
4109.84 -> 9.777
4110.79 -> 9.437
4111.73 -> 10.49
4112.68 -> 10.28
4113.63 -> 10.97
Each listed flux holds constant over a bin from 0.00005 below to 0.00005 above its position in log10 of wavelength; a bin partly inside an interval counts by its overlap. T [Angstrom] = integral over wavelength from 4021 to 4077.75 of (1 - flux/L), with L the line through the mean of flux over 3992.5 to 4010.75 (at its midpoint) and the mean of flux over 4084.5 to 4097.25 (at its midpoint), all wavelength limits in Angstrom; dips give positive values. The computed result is 3.3 Angstrom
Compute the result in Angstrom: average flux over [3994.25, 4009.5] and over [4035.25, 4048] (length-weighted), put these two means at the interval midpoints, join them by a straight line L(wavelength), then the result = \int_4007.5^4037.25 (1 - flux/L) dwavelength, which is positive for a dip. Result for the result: -1.2 Angstrom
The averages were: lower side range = 8.88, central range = 9.44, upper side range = 9.24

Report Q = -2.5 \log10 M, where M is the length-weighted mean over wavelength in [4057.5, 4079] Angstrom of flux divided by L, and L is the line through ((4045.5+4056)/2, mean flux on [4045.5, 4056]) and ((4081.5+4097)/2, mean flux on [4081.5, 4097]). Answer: 0.10 mag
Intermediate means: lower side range 9.36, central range 9.04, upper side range 10.7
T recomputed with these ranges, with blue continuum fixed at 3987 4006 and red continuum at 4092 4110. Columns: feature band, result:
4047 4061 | -0.6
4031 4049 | 0.6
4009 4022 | -0.6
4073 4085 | -0.1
